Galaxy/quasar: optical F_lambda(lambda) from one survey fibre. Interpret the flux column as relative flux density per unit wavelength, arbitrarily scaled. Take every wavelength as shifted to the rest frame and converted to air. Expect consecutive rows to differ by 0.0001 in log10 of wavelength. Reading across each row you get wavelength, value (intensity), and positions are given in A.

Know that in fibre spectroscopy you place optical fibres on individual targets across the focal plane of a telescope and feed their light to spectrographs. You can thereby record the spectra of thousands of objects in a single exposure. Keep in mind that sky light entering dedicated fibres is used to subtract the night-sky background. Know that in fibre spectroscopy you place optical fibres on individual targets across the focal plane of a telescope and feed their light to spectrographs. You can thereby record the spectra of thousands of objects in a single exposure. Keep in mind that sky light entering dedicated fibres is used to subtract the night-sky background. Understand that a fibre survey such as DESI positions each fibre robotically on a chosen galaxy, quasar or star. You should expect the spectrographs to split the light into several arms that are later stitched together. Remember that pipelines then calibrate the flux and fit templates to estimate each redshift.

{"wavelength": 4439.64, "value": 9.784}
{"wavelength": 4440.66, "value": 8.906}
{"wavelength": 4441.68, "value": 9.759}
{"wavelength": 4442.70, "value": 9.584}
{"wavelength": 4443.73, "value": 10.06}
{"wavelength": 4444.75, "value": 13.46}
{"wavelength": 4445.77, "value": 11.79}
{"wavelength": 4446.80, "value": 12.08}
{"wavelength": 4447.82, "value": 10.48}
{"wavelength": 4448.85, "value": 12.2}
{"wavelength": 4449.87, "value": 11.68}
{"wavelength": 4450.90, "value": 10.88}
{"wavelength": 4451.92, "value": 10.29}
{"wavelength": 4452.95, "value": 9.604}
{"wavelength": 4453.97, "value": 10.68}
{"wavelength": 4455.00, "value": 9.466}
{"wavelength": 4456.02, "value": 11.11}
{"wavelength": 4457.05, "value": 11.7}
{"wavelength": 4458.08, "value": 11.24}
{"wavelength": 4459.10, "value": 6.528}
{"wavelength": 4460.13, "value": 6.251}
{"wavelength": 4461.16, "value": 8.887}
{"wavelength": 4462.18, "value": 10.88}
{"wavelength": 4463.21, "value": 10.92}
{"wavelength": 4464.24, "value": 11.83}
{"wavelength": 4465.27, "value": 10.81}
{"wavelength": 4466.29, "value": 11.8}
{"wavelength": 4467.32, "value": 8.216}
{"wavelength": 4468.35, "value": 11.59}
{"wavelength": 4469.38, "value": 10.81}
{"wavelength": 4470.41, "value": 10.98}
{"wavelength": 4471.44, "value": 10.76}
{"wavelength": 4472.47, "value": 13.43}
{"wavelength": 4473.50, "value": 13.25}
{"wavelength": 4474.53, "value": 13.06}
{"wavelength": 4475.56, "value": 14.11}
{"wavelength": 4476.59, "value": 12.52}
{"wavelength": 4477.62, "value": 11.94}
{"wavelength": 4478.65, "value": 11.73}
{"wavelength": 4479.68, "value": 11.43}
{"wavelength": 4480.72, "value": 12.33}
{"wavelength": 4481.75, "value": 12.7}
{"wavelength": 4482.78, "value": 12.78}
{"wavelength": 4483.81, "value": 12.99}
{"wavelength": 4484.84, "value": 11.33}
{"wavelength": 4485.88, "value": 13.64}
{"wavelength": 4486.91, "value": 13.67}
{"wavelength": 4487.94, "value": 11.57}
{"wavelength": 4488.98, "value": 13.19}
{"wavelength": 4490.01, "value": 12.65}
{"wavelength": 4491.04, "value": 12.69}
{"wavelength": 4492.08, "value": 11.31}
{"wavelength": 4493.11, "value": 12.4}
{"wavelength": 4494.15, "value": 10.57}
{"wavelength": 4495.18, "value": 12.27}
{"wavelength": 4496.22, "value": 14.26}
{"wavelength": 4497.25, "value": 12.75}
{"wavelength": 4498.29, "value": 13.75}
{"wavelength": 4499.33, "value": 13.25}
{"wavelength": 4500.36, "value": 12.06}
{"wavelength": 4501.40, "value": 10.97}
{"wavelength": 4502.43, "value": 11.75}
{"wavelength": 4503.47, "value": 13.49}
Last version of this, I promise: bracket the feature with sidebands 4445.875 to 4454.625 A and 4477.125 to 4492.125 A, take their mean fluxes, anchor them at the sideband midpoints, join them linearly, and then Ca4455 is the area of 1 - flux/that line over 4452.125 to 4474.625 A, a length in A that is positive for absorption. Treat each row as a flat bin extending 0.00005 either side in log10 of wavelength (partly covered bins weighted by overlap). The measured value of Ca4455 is 1.90 A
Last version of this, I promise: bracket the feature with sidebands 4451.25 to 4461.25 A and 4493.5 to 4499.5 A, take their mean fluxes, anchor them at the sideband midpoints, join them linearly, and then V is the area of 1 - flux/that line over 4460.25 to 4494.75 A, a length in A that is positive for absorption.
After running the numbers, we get -1.74 A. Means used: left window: 9.63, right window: 12.8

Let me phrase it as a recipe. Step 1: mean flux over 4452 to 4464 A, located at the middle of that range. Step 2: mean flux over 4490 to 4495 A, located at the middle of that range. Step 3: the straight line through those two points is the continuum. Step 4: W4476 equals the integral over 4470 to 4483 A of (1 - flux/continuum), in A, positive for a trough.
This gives -1.7 A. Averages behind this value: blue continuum 9.82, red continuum 11.9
